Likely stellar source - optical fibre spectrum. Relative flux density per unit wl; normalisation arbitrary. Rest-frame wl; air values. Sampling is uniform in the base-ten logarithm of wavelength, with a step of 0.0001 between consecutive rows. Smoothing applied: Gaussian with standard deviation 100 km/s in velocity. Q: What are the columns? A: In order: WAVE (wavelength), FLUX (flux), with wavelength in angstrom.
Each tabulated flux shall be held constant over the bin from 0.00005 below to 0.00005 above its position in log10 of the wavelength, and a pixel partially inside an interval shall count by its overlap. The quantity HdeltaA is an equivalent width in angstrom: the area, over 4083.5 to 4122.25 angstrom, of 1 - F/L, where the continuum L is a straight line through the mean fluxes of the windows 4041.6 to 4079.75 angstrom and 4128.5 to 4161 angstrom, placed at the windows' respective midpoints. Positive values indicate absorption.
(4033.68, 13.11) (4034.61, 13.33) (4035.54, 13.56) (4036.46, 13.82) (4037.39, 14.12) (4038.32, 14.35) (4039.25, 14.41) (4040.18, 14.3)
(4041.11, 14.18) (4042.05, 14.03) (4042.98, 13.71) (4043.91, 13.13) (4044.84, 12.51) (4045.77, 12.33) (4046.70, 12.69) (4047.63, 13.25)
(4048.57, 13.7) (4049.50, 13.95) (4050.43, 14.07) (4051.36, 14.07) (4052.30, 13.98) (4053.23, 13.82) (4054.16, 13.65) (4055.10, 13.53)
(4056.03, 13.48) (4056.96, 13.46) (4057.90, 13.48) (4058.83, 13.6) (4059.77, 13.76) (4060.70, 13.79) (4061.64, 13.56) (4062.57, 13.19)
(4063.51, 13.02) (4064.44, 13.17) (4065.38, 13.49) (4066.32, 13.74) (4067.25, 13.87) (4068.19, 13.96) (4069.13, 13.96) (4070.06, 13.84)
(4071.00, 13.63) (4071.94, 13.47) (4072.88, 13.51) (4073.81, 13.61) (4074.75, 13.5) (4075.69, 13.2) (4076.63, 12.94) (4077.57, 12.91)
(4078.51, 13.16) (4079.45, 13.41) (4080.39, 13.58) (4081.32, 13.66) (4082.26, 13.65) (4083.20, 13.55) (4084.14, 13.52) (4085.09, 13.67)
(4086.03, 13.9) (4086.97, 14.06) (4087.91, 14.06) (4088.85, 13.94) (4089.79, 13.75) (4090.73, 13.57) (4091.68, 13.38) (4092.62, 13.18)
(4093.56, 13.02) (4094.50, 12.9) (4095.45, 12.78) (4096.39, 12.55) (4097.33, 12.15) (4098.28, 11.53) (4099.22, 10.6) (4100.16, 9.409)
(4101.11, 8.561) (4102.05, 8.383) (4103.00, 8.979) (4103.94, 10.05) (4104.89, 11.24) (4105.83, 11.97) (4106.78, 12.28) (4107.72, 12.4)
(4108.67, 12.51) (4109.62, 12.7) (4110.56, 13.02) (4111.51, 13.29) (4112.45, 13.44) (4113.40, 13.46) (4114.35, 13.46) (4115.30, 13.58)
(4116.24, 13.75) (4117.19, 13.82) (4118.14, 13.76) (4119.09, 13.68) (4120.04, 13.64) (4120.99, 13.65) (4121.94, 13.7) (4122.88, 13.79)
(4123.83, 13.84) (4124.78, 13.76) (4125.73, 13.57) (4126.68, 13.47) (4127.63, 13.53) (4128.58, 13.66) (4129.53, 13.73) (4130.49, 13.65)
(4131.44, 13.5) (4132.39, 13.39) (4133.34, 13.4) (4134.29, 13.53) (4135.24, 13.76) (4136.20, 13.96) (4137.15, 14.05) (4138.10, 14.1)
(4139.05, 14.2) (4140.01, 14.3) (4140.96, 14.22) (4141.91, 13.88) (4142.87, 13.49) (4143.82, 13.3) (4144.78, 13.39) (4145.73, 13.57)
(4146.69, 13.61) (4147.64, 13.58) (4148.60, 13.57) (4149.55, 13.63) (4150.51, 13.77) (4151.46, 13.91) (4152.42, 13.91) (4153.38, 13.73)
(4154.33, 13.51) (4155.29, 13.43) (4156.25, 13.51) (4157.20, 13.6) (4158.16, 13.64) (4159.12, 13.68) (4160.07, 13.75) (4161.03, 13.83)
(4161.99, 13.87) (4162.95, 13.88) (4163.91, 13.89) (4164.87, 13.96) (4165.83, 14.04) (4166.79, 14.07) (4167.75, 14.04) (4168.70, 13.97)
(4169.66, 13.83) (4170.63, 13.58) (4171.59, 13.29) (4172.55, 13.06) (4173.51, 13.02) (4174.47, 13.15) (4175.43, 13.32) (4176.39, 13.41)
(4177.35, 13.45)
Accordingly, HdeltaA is 2.8 angstrom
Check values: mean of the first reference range 13.5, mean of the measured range 12.6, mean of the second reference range 13.7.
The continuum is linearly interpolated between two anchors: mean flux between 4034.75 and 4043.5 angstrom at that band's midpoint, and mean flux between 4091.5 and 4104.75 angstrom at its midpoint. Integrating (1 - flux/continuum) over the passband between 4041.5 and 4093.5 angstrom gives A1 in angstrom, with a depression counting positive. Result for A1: -3.8 angstrom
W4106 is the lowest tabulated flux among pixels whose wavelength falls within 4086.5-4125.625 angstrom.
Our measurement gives 8.383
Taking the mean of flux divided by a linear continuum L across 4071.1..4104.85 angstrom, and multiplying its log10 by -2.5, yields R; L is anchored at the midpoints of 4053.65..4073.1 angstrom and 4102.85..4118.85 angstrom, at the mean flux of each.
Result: 0.04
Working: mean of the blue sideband 13.6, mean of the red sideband 12.7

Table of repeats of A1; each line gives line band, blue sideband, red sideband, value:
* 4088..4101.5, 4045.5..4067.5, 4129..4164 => 1.3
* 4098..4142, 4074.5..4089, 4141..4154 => 2.3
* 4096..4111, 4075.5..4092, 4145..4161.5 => 2.7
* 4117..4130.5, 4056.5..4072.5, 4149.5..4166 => 0.0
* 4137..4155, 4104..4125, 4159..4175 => -0.4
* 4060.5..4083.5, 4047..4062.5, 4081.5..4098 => 0.1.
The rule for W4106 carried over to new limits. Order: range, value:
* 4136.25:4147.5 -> 13.3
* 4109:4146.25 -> 12.7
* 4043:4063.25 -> 12.33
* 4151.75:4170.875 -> 13.43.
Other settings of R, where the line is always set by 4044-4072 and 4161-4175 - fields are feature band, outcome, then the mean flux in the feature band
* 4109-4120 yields 0.01 mag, 13.4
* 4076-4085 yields 0.01 mag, 13.4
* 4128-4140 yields -0.01 mag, 13.8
